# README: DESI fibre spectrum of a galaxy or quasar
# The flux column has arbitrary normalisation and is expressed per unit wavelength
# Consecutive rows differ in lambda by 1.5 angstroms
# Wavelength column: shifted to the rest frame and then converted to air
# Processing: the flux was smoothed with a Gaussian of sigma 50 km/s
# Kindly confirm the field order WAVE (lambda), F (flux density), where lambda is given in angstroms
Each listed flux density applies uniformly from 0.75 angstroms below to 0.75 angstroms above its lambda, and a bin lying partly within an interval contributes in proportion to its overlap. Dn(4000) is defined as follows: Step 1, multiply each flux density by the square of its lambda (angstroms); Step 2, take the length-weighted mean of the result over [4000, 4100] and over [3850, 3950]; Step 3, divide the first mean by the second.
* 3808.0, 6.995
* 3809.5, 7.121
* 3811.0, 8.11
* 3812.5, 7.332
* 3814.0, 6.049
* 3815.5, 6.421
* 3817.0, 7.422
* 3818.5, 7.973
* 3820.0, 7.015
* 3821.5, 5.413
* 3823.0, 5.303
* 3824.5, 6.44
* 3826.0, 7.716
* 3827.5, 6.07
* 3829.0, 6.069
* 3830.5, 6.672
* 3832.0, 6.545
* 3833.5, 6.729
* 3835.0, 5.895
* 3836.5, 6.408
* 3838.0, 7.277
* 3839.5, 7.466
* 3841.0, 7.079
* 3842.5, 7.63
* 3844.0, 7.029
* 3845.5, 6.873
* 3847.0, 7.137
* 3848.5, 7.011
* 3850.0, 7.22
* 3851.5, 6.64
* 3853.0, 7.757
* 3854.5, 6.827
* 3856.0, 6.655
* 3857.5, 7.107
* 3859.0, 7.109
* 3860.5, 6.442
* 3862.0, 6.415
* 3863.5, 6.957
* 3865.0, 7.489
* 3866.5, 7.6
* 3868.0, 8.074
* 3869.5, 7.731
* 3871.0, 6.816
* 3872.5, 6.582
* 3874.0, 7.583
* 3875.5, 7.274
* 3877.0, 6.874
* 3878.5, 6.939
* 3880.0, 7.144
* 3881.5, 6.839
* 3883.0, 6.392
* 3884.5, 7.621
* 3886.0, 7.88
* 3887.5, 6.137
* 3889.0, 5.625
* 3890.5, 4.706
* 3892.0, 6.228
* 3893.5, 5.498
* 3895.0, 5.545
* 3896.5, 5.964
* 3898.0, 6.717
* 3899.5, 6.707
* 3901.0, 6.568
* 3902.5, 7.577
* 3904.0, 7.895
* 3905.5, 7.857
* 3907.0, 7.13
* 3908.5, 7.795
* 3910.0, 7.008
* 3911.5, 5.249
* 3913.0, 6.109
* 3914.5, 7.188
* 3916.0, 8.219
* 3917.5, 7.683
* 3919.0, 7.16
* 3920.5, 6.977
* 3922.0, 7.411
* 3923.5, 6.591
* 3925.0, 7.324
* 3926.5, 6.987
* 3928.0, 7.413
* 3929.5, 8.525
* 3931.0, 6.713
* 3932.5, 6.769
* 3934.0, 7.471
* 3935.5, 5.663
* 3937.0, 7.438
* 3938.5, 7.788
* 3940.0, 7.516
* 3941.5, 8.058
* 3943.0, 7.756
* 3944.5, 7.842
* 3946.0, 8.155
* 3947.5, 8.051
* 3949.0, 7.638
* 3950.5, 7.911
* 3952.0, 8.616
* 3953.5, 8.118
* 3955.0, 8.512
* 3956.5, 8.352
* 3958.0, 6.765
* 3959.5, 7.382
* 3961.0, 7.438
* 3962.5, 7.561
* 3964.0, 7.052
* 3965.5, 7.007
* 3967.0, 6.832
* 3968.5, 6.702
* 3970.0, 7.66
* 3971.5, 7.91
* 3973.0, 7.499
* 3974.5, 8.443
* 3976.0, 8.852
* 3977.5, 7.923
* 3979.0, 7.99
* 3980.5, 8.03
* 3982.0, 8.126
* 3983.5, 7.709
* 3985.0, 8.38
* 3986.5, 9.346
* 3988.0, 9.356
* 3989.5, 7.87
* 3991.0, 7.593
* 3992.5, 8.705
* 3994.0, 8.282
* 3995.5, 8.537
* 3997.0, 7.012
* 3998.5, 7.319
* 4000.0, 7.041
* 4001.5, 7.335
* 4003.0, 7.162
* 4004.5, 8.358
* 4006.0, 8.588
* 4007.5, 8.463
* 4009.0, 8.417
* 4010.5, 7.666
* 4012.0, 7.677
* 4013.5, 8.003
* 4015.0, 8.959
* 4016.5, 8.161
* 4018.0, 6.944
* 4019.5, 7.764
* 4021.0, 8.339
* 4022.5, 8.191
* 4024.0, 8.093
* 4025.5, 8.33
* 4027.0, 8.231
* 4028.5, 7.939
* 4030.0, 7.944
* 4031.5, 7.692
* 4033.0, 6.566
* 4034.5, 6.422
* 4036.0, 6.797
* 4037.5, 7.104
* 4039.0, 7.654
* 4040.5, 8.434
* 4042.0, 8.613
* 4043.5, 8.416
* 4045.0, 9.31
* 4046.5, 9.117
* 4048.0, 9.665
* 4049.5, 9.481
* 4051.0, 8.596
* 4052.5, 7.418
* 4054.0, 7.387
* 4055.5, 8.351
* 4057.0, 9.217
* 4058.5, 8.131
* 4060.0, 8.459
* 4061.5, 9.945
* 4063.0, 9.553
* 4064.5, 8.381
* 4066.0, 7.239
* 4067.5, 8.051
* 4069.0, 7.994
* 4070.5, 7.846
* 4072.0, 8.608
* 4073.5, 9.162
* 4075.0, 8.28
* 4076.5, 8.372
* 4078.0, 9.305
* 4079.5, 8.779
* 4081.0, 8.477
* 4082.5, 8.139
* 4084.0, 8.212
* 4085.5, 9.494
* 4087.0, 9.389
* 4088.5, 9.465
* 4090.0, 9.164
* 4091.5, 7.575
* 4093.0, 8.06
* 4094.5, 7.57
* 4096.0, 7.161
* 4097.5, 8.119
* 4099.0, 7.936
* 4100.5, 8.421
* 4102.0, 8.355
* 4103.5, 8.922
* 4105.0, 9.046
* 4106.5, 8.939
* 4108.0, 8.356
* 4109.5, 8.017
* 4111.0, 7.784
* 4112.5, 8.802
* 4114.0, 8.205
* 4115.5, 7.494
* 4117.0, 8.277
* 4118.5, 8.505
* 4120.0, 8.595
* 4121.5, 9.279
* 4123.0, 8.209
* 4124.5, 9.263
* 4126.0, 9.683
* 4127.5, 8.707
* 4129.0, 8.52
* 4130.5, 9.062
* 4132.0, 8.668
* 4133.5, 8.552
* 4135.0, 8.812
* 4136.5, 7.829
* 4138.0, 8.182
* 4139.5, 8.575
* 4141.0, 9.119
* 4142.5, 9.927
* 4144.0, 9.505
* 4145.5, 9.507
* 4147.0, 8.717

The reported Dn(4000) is 1.26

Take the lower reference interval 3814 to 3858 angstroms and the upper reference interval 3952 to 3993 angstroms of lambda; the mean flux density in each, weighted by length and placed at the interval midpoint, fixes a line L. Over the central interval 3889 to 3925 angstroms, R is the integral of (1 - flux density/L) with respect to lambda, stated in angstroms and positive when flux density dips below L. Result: 3.0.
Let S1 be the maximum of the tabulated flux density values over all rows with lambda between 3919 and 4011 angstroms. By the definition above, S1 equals 9.356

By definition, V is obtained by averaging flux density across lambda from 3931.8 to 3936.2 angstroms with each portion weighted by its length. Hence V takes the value 6.64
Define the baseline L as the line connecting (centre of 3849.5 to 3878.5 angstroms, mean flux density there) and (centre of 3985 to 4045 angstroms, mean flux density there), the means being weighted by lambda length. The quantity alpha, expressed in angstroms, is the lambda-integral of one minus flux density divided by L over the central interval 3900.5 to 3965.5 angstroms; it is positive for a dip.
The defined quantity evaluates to 0.6 angstroms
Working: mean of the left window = 7.11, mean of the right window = 7.95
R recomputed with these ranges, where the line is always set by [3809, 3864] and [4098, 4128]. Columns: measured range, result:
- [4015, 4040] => 1.0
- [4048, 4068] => -0.8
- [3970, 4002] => -1.2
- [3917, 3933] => 0.3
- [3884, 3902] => 2.3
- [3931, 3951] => -0.1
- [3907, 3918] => 0.4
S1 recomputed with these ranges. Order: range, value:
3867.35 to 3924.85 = 8.219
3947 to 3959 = 8.616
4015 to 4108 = 9.945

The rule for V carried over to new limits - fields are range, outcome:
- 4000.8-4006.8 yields 7.87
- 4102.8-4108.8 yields 8.81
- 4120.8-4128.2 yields 9.03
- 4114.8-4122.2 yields 8.43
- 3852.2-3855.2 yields 7.29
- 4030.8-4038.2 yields 6.91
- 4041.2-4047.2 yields 8.86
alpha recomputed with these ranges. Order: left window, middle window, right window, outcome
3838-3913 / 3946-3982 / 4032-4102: -0.9 angstroms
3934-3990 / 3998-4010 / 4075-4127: 0.3 angstroms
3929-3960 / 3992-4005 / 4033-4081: 0.5 angstroms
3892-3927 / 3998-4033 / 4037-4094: 0.5 angstroms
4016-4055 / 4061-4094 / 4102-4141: -1.2 angstroms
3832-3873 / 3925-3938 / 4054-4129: 0.6 angstroms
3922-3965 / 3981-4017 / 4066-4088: -0.6 angstroms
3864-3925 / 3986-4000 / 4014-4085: -0.7 angstroms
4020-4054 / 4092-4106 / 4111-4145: 0.5 angstroms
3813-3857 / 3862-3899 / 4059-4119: 1.7 angstroms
